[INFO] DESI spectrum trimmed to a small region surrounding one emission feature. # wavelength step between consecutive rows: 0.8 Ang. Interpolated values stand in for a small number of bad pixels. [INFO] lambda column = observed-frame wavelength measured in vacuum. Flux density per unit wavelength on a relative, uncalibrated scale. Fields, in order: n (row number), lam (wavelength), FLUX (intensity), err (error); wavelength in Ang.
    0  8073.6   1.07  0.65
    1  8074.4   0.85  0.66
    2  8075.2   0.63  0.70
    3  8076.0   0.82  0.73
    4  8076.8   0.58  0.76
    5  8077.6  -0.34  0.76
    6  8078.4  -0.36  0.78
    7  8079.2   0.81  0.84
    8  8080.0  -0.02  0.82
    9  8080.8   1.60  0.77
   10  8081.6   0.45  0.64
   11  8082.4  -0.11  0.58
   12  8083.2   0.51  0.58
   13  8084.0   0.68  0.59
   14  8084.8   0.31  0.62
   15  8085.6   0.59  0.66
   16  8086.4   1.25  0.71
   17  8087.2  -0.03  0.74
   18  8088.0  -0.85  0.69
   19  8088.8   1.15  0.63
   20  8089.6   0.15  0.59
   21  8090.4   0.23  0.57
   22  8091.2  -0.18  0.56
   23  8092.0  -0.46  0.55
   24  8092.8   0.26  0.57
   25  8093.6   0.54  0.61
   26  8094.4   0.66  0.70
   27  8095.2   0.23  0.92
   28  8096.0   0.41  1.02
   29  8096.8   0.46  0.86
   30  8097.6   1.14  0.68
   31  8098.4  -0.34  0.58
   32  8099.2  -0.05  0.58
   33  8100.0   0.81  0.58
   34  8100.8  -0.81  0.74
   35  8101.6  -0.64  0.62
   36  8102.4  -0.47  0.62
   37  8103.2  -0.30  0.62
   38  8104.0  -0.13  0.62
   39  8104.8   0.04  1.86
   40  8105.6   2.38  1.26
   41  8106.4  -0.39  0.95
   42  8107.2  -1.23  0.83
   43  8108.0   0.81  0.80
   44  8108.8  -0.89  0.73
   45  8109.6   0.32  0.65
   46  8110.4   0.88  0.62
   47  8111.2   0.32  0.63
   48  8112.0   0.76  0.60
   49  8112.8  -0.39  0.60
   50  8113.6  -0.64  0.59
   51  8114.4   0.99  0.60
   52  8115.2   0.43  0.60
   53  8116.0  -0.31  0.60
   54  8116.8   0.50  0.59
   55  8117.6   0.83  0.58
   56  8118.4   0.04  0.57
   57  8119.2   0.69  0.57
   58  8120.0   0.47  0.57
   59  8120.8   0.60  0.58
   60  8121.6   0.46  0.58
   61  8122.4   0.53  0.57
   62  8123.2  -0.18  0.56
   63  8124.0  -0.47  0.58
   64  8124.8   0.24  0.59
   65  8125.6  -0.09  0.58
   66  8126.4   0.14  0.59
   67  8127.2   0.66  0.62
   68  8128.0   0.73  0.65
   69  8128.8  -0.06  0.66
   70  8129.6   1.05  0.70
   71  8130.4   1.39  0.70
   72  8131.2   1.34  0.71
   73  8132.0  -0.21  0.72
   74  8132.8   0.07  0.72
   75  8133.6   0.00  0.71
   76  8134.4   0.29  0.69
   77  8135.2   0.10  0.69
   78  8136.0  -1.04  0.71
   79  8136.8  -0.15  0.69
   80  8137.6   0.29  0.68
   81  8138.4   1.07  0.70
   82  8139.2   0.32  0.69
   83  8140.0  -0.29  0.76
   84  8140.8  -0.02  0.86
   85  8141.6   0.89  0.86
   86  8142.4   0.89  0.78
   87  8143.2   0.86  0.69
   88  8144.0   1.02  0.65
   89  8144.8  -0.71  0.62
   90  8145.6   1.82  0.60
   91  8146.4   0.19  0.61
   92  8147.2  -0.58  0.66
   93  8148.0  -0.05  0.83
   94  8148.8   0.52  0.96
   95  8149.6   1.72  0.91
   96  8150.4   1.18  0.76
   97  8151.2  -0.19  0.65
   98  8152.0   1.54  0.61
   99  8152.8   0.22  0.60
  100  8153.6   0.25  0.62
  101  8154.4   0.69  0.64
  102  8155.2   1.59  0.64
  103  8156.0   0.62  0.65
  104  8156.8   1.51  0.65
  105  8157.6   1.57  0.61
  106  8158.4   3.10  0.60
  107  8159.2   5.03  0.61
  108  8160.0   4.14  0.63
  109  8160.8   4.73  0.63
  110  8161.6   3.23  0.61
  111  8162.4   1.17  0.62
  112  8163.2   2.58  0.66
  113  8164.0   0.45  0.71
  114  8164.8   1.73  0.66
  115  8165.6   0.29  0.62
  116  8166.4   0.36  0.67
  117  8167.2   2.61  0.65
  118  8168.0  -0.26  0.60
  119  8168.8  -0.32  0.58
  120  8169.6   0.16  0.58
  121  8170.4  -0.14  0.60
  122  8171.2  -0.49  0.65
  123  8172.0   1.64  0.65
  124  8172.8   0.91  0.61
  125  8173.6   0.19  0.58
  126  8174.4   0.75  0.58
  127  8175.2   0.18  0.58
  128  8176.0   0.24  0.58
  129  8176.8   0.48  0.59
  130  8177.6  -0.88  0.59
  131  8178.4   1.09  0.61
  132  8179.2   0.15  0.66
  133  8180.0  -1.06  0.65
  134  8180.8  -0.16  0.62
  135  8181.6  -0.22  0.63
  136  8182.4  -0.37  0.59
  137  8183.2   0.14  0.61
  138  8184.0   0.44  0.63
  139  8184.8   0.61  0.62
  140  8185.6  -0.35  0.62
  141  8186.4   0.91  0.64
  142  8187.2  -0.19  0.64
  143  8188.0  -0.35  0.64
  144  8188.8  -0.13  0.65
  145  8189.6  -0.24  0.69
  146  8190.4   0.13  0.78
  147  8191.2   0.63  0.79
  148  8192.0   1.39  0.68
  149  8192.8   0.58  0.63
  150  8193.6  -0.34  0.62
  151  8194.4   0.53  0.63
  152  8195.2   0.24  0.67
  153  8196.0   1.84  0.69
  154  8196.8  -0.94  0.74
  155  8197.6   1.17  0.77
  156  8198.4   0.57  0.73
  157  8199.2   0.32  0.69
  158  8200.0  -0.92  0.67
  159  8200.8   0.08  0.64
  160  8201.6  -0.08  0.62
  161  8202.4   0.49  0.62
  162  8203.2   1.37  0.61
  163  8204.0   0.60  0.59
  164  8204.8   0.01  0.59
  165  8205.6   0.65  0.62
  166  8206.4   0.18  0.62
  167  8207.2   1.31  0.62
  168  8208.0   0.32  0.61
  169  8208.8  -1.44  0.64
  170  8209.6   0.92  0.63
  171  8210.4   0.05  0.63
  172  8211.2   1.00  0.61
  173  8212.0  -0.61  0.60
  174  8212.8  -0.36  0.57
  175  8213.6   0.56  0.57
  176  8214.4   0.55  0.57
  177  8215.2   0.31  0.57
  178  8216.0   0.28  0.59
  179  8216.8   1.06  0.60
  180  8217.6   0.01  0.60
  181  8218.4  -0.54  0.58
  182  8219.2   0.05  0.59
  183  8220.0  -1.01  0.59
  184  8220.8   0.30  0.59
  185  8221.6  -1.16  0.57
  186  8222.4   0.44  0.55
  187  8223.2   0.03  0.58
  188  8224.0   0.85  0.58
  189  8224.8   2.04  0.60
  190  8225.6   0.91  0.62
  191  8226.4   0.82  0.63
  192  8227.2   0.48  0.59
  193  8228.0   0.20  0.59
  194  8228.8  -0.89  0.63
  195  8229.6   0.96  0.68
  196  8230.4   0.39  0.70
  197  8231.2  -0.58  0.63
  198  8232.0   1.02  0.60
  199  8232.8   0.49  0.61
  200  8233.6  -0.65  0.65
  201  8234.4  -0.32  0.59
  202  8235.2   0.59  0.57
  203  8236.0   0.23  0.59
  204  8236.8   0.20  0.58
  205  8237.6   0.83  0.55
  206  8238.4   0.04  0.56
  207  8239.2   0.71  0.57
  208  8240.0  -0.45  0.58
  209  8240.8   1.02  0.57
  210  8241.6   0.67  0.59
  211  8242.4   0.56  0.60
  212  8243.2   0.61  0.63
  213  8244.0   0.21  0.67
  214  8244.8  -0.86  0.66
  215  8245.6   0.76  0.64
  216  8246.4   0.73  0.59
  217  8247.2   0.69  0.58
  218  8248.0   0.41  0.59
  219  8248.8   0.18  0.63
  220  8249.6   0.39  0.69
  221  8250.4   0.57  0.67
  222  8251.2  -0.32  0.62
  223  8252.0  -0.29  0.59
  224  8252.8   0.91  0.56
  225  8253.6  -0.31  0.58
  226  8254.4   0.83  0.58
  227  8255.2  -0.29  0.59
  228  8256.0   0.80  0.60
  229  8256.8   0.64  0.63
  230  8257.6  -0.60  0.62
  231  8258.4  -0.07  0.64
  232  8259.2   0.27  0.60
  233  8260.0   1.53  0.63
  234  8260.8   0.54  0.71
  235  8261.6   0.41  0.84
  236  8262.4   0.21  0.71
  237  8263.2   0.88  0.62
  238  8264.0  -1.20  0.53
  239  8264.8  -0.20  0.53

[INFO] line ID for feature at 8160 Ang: H-gamma 4340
